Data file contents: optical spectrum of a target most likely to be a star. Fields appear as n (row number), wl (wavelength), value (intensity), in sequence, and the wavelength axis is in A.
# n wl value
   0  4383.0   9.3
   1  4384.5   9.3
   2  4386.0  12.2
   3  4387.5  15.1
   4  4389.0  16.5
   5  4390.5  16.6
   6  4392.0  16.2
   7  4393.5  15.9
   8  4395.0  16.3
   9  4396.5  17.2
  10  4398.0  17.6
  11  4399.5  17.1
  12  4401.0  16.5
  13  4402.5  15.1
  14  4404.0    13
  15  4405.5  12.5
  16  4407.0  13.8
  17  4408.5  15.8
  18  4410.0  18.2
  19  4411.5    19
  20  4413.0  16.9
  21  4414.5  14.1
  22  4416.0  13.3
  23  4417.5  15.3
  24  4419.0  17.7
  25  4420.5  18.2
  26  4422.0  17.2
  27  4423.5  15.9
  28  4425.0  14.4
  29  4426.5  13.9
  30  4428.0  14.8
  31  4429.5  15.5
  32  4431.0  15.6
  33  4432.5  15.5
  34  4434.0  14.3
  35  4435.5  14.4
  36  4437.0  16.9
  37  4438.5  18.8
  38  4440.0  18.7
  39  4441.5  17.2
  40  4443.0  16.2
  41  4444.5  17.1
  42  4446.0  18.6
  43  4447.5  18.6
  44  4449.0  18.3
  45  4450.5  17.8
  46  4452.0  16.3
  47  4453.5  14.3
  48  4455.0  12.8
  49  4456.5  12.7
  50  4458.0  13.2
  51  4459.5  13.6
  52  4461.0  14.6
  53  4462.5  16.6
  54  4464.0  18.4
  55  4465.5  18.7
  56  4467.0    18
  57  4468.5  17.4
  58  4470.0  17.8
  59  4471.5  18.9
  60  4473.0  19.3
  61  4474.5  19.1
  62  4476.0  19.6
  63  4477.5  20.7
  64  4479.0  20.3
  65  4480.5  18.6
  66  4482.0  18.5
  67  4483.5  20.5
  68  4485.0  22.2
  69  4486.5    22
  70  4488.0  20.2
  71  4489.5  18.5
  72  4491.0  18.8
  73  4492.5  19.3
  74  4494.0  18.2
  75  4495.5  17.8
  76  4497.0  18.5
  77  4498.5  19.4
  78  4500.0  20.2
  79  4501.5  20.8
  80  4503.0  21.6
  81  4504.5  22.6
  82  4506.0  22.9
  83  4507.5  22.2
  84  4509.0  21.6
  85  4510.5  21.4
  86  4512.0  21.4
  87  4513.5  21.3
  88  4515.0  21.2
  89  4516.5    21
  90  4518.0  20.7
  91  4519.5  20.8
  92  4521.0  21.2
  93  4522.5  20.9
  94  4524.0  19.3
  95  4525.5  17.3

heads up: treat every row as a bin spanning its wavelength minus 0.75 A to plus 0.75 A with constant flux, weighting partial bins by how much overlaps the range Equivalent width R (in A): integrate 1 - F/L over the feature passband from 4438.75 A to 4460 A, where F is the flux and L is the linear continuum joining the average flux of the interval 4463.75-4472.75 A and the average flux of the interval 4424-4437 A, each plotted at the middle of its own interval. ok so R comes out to 0.4 A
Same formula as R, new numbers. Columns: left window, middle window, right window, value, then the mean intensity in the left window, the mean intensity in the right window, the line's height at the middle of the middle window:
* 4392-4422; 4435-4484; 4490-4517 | 3.0 A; 16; 20.5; 18.5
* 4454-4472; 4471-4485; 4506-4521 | -1.6 A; 16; 21.4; 17.6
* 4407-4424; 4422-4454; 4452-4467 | -1.2 A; 16.4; 15.2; 15.8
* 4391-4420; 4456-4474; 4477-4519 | 2.1 A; 15.9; 20.4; 18.8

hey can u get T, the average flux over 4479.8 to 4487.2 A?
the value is 20.4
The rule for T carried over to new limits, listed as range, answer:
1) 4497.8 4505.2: 20.9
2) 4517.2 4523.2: 20.9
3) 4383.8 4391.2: 14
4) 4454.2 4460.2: 13.1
